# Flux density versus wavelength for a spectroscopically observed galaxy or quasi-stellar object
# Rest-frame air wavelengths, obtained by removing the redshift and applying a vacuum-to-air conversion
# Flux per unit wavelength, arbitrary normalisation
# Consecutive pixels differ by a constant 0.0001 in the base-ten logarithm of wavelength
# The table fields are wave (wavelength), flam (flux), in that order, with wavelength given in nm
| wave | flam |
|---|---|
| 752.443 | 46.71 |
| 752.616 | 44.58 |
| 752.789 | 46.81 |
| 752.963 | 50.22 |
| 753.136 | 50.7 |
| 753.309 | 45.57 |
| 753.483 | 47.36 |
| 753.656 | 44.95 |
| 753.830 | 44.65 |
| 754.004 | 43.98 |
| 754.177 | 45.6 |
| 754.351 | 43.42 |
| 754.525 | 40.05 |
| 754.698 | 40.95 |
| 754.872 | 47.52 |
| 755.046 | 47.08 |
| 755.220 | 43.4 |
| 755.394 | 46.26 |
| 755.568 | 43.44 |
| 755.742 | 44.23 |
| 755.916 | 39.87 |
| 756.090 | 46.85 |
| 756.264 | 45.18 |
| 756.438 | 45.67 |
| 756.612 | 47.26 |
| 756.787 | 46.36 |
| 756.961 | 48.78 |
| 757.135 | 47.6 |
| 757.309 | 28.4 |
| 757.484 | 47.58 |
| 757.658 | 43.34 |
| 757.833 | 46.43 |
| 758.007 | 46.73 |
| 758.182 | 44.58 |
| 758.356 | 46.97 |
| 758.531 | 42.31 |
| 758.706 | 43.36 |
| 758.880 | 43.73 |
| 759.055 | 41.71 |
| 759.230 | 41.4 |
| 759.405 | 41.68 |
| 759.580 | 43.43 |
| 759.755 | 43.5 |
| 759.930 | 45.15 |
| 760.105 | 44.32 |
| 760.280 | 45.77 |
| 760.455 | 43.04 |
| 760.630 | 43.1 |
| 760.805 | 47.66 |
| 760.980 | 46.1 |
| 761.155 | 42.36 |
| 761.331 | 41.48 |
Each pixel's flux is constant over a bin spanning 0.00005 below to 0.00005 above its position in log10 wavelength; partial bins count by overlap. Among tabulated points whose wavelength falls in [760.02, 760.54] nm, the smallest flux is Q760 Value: 43.04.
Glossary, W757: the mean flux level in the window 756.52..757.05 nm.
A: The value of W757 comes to 47.5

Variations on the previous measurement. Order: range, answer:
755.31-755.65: 44.9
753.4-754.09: 45.2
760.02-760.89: 44.8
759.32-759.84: 42.9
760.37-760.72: 43.1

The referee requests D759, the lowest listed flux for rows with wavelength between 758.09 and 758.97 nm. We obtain 42.31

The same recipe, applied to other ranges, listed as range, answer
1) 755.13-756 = 39.87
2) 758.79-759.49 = 41.4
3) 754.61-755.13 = 40.95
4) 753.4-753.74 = 44.95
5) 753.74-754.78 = 40.05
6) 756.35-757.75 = 28.4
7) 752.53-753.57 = 44.58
